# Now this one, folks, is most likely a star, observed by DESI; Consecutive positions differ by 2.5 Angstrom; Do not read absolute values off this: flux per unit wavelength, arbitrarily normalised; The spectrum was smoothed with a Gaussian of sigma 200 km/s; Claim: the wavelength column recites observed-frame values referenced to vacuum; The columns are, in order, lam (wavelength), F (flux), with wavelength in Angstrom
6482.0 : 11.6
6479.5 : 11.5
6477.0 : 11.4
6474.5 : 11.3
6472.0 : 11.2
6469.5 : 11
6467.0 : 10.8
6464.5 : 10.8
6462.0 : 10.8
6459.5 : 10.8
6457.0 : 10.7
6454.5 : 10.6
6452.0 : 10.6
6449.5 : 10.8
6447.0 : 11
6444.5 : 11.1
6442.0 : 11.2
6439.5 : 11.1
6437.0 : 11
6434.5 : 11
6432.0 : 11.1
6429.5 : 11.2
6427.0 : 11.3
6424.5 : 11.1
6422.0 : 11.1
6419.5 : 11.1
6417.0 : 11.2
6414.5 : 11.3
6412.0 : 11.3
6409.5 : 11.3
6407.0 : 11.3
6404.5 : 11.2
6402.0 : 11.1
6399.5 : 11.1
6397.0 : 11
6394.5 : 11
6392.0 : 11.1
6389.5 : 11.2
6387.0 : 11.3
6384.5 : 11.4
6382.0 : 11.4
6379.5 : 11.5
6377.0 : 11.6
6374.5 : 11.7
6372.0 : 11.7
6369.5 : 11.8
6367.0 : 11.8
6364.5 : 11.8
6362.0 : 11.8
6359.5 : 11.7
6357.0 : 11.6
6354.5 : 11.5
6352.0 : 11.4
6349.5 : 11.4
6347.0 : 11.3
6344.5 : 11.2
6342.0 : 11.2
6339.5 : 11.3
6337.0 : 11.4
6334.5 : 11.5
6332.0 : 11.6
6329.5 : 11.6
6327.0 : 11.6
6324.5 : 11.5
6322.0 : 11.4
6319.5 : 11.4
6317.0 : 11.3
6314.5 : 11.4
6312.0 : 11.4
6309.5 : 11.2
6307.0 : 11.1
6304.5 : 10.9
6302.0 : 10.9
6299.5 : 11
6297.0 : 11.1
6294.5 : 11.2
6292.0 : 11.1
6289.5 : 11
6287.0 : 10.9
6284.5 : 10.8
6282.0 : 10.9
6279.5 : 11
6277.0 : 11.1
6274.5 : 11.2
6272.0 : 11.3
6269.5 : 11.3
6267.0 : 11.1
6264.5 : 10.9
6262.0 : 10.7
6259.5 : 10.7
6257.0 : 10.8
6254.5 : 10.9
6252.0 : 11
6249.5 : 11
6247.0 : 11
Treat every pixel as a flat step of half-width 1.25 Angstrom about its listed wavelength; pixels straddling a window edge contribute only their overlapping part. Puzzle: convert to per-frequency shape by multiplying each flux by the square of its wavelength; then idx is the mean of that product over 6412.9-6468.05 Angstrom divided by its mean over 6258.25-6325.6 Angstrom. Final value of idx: 1.04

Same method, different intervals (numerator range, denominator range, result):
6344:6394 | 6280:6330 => 1.05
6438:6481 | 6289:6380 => 1.00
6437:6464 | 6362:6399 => 0.97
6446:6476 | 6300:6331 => 1.01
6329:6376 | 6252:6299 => 1.08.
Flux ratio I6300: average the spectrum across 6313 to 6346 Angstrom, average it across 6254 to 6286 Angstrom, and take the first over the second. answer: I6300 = 1.04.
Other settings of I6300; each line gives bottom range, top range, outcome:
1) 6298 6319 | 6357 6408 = 1.02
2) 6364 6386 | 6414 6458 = 0.95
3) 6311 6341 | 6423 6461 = 0.96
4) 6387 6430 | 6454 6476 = 0.98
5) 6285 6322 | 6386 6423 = 1.00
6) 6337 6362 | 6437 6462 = 0.95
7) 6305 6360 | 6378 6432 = 0.98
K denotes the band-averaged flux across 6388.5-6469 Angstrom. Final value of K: 11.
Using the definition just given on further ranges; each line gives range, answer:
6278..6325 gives 11.1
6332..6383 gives 11.5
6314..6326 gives 11.4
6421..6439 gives 11.1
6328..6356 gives 11.4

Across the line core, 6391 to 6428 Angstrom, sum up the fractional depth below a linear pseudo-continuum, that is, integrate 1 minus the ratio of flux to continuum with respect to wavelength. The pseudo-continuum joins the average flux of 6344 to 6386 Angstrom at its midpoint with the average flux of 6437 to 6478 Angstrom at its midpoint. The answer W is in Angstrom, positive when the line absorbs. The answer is 0.3 Angstrom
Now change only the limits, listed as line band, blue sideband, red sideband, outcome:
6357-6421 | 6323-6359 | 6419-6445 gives -0.7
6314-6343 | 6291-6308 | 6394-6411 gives -1.0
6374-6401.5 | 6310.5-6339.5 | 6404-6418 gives 0.1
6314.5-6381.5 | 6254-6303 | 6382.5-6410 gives -2.5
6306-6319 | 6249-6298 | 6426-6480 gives -0.3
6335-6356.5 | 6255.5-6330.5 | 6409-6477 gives -0.5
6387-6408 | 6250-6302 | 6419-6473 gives -0.3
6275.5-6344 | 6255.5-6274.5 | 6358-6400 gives -0.2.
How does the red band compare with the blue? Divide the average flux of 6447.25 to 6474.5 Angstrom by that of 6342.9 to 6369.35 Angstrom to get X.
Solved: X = 0.94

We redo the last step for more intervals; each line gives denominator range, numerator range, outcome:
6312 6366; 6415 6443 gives 0.97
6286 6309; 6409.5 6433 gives 1.02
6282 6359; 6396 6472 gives 0.98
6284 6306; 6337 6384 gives 1.05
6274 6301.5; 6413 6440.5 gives 1.01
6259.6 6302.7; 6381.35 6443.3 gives 1.01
